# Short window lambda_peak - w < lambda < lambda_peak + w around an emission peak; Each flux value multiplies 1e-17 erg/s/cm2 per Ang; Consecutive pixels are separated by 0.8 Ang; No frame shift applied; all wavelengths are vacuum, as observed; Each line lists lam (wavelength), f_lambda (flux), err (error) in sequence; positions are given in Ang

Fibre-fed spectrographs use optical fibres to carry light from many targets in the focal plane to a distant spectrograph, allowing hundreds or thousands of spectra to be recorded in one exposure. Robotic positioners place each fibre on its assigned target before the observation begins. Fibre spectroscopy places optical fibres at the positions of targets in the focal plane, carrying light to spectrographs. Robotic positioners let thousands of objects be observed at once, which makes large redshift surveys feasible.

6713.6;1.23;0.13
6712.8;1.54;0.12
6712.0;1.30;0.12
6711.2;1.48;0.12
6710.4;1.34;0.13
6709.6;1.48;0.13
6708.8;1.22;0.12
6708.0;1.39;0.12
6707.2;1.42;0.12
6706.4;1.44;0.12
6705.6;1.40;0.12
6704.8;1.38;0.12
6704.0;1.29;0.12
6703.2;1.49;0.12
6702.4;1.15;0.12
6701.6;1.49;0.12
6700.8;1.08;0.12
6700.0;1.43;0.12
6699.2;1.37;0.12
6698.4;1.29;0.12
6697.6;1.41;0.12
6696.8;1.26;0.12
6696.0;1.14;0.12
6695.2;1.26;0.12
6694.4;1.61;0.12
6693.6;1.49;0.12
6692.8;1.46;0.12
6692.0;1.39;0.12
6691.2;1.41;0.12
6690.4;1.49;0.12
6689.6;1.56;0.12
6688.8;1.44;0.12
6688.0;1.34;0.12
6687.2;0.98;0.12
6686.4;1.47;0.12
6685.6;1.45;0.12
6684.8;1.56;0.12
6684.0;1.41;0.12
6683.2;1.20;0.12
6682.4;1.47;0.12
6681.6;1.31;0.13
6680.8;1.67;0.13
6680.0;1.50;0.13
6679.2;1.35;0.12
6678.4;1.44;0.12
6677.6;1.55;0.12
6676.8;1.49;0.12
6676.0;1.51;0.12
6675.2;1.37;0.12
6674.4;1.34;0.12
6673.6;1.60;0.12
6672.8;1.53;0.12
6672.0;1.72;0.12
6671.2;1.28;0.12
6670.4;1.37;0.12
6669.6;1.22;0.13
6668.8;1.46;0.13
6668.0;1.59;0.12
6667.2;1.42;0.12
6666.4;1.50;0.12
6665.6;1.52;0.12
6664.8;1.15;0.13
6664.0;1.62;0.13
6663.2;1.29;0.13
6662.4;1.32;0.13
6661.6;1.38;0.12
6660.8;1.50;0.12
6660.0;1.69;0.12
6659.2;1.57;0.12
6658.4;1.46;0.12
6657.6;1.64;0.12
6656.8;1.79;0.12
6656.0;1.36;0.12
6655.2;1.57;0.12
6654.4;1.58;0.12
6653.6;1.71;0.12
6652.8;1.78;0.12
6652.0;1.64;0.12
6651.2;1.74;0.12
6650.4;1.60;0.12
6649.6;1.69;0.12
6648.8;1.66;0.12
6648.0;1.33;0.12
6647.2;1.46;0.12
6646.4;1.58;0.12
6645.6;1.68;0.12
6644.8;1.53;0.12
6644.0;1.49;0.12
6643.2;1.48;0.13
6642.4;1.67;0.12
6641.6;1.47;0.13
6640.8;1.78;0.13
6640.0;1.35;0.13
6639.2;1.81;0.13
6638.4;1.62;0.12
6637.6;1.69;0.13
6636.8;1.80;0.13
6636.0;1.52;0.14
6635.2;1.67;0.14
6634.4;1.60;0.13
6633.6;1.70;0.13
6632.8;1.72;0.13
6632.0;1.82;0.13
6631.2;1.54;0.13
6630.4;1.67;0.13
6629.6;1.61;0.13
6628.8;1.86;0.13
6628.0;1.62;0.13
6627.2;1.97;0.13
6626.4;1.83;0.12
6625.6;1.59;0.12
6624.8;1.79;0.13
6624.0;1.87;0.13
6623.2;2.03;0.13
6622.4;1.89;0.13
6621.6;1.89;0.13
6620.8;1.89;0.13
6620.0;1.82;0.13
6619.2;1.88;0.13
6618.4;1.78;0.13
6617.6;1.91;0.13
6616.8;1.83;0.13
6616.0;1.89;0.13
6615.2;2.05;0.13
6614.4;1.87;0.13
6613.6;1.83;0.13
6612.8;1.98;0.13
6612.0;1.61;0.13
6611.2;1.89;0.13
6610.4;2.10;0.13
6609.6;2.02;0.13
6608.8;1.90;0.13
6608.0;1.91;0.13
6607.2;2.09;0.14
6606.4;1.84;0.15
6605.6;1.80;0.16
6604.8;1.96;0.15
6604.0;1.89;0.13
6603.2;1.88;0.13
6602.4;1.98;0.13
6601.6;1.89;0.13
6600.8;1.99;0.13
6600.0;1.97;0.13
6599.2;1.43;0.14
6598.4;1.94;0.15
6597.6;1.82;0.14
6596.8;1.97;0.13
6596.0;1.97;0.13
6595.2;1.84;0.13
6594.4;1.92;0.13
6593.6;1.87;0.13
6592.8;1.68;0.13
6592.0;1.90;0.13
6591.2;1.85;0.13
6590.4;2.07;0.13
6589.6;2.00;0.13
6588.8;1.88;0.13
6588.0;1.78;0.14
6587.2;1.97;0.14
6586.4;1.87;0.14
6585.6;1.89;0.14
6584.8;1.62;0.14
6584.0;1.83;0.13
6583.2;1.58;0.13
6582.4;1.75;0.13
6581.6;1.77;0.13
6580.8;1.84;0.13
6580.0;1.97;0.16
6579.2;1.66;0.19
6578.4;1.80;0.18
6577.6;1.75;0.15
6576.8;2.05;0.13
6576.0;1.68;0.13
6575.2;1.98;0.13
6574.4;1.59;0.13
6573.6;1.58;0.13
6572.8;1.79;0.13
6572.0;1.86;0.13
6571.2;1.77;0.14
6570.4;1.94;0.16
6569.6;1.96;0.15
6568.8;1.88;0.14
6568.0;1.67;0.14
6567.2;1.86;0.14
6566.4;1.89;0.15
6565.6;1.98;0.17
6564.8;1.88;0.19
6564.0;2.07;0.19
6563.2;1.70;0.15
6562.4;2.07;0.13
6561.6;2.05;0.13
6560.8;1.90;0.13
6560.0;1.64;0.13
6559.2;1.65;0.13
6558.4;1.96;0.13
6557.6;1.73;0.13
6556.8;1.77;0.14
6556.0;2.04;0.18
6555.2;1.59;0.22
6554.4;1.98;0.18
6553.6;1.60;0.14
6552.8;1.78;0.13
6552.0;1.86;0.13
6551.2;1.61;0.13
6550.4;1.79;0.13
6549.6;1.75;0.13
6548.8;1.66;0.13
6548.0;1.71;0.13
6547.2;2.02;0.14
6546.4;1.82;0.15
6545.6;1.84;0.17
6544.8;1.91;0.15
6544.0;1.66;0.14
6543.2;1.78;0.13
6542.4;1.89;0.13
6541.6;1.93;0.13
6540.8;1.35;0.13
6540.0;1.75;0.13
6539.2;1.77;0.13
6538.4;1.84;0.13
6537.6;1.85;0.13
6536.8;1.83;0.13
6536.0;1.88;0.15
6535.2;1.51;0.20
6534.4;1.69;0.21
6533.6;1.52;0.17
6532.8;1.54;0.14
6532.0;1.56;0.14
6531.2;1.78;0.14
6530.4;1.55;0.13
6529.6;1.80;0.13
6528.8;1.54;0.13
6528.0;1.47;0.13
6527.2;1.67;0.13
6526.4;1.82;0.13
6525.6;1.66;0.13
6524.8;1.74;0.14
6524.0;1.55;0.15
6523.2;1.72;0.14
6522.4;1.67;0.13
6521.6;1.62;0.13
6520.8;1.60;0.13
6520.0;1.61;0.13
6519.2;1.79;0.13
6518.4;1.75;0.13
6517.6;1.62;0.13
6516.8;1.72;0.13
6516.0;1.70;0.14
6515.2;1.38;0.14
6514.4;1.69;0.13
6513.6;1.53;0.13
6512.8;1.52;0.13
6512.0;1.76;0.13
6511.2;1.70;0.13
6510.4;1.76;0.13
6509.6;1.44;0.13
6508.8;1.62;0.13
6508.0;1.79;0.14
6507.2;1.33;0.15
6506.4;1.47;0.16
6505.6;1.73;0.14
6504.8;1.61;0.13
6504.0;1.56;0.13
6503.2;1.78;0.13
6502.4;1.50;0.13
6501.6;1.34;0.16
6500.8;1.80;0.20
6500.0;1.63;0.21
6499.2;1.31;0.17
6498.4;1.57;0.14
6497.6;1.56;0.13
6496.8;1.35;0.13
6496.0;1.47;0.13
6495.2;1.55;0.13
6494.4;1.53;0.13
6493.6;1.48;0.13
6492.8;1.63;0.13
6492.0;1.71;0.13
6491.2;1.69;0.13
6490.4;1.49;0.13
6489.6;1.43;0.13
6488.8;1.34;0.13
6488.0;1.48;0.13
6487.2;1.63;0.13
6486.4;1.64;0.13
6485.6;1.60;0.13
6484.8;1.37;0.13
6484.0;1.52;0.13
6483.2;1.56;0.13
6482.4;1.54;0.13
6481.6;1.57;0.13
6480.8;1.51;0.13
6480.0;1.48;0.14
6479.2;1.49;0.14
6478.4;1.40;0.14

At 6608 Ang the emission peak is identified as C III] 1909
